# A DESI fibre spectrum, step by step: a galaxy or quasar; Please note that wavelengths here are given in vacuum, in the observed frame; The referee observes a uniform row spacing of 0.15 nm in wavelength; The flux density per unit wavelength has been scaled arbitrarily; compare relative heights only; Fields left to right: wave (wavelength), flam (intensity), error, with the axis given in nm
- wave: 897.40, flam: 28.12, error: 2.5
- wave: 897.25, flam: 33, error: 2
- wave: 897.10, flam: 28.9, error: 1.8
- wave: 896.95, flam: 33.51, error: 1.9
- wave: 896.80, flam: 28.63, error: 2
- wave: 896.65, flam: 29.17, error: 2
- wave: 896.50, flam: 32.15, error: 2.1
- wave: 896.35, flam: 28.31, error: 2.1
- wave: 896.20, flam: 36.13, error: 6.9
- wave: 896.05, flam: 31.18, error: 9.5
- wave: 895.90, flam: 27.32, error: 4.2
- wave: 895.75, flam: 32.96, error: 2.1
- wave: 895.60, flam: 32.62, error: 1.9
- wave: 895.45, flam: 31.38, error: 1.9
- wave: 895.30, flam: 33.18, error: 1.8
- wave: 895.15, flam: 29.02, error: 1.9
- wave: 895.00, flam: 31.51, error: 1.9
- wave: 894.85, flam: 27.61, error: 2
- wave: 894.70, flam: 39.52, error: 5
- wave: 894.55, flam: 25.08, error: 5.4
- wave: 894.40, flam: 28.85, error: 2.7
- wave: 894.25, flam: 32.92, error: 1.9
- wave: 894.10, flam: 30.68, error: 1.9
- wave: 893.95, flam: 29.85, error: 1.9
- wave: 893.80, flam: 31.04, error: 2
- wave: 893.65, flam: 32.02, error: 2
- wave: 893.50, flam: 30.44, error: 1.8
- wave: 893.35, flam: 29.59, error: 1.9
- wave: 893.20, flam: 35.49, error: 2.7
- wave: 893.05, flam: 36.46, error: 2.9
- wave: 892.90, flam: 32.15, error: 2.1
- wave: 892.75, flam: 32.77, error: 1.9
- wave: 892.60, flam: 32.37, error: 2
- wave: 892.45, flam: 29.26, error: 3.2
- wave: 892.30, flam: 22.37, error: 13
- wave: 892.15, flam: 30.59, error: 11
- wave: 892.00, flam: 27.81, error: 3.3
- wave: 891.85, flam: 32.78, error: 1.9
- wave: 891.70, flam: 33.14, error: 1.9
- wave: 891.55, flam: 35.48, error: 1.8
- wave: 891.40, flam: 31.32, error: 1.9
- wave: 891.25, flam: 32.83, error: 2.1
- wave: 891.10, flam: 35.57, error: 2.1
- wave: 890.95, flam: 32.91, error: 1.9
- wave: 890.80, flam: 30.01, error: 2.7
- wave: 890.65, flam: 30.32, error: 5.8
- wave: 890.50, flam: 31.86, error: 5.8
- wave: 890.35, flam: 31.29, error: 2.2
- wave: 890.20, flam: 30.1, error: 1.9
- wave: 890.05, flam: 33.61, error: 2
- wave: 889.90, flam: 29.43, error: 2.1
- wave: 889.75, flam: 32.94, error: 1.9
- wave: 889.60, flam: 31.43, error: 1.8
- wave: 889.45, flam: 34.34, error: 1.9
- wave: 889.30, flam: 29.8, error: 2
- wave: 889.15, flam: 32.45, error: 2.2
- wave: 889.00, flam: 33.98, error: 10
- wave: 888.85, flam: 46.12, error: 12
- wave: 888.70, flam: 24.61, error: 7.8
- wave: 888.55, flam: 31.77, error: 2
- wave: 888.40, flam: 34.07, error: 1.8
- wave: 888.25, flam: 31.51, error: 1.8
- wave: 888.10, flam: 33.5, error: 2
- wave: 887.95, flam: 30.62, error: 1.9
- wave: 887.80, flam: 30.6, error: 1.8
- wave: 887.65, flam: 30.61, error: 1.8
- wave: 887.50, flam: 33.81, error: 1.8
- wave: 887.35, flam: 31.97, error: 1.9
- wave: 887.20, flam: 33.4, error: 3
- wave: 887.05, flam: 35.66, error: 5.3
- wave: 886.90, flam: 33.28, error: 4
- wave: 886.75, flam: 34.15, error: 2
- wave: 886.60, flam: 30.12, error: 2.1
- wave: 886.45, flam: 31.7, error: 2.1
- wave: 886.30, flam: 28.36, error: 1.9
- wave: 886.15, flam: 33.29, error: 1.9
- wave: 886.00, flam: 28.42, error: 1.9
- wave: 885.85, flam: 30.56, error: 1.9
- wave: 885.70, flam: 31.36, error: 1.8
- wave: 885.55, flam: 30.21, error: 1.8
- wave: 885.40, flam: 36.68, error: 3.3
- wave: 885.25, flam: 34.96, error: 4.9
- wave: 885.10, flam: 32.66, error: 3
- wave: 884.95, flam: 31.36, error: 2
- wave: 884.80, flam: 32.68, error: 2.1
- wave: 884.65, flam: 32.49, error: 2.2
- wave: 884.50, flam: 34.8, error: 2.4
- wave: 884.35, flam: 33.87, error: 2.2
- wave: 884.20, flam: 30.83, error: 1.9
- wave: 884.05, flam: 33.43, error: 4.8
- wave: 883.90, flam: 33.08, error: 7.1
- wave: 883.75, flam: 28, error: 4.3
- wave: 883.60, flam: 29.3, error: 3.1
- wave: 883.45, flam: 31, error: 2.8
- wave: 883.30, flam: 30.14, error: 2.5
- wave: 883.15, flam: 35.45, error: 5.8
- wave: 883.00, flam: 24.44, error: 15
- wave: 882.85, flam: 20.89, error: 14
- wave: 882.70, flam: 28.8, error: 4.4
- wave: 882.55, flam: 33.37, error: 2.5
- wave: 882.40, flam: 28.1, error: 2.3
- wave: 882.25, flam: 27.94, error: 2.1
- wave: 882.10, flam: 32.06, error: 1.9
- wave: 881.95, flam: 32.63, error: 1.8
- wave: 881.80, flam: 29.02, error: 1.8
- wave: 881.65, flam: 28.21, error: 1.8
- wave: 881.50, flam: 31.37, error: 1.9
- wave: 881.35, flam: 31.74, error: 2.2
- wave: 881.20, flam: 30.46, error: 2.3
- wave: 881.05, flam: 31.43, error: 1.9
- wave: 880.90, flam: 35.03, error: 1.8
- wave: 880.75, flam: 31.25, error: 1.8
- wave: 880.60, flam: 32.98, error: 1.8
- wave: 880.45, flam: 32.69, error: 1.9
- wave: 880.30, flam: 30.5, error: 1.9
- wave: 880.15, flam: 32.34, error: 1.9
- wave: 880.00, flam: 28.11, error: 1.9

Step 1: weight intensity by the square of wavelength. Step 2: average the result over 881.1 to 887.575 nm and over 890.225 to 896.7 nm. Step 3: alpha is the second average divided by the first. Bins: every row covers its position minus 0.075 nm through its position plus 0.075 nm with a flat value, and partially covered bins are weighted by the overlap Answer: 1.0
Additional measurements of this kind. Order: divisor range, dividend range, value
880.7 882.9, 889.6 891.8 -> 1.09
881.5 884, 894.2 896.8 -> 1.08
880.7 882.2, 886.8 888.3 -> 1.06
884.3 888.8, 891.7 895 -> 0.98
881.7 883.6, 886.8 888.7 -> 1.11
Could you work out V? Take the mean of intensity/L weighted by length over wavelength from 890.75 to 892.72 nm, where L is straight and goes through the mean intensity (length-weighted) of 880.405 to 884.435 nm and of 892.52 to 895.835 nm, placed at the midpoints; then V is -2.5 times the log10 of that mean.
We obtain 0.005 mag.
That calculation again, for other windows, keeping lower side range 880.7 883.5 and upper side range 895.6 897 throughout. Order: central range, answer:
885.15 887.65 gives -0.07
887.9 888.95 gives -0.09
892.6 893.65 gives -0.06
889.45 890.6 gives -0.04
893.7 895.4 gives 0.00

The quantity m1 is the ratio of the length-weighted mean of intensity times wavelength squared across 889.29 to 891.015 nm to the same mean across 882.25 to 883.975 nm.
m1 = 1.1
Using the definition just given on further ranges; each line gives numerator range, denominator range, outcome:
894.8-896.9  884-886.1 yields 0.97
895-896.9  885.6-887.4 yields 1.00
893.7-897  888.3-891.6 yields 0.97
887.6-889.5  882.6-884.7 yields 1.08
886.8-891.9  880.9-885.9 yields 1.06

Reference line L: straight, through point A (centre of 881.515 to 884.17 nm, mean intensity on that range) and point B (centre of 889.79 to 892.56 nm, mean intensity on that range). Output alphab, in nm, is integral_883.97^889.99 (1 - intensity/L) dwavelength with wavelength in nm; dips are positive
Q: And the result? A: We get -0.387 nm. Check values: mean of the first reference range 29.8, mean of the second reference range 31.2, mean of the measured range 32.4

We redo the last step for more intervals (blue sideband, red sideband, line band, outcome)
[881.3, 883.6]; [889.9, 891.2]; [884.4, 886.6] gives -0.12 nm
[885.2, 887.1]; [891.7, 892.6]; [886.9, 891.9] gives -0.33 nm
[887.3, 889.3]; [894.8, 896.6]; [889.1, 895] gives 0.07 nm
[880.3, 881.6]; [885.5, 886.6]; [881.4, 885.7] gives 0.03 nm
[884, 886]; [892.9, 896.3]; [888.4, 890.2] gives -0.03 nm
